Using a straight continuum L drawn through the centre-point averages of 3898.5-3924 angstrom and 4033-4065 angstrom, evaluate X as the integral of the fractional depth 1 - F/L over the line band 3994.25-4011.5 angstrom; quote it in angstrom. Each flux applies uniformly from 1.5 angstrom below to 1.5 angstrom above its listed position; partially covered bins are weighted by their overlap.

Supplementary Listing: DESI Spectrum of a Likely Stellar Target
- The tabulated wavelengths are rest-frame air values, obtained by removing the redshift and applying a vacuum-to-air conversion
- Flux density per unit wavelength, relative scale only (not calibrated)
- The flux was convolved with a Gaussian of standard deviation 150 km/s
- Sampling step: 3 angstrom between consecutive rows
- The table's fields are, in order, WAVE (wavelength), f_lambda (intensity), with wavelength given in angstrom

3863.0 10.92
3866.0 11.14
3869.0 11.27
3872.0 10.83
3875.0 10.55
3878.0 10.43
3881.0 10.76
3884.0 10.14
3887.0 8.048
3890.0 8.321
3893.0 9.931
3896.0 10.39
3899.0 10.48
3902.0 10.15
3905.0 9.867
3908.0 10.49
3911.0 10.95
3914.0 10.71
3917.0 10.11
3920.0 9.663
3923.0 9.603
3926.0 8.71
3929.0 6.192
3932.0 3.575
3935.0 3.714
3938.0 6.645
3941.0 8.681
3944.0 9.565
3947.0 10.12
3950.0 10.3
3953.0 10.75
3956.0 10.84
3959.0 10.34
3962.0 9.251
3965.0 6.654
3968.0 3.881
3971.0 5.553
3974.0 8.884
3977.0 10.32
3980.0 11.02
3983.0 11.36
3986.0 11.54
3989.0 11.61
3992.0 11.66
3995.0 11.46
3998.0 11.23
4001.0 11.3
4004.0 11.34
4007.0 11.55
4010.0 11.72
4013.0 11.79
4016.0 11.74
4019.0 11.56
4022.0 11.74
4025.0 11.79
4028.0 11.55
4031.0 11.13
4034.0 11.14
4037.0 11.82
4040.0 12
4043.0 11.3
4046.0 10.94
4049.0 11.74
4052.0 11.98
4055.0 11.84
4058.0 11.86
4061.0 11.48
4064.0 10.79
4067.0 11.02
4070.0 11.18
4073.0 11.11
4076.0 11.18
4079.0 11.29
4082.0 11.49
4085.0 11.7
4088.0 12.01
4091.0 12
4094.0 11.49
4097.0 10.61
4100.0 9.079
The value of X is -0.5 angstrom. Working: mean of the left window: 10.2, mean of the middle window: 11.4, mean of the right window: 11.6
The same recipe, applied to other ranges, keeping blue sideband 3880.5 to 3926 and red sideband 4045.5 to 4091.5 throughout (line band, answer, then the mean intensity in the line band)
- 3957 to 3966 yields 1.3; 8.98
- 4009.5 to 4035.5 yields -1.2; 11.6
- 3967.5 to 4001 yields 1.8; 10.1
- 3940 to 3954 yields 0.6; 9.9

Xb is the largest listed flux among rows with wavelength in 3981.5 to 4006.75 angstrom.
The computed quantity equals 11.66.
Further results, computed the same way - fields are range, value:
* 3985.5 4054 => 12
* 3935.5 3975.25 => 10.84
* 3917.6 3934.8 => 9.663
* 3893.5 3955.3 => 10.95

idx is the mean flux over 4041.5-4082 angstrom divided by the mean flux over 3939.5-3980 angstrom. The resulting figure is 1.27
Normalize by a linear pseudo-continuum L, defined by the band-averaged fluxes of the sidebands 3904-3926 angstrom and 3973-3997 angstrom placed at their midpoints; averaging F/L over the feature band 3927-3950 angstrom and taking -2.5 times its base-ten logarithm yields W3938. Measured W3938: 0.41 mag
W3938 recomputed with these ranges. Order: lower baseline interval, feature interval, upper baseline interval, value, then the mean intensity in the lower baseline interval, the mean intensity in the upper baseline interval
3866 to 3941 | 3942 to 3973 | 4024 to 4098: 0.146 mag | 9.26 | 11.5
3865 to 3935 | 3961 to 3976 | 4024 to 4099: 0.442 mag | 9.53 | 11.4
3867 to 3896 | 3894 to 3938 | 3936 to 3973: 0.064 mag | 10.1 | 8.49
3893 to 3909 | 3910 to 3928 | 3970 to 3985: 0.030 mag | 10.2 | 9.63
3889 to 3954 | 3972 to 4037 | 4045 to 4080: -0.086 mag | 9.03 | 11.4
